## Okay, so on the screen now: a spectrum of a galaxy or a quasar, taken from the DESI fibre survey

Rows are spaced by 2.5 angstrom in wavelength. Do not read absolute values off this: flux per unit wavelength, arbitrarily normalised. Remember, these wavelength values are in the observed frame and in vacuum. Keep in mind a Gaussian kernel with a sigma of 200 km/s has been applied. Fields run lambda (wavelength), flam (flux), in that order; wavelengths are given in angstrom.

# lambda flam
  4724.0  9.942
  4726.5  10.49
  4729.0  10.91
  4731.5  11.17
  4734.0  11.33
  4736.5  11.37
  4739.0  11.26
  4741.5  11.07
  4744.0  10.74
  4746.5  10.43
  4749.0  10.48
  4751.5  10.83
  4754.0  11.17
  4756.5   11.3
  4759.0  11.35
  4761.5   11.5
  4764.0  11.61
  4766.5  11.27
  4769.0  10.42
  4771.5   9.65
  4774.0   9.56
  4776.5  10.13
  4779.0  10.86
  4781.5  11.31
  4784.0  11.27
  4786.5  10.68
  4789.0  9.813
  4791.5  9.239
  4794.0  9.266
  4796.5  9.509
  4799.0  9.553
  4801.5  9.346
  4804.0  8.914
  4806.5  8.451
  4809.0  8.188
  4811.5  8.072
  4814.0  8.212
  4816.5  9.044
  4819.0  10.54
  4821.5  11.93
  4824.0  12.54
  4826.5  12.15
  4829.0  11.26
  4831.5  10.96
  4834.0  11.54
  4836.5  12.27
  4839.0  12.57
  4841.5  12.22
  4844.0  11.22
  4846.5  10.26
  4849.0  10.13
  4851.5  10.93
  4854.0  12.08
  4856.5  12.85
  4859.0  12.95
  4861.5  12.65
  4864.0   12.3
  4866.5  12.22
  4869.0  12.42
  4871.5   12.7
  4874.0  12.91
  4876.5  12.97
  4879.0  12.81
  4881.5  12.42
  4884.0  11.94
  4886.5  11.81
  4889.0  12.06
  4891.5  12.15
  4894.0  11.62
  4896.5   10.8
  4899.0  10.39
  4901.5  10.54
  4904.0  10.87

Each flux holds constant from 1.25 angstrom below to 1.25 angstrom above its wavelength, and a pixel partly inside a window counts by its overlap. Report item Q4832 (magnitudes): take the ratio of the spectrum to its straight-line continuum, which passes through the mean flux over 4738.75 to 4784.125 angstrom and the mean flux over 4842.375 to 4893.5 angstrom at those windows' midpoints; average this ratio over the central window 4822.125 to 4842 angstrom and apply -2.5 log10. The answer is -0.02 mag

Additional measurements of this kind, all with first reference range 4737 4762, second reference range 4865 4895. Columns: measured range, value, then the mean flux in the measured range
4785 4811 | 0.23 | 9.28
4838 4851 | 0.07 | 11.2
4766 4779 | 0.10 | 10.2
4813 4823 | 0.17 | 10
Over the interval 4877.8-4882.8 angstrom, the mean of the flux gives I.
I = 12.6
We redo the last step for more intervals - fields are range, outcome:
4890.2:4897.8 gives 11.5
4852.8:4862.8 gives 12.6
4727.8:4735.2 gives 11.1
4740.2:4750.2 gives 10.7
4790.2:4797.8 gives 9.34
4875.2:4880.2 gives 12.9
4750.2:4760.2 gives 11.2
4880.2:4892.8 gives 12.1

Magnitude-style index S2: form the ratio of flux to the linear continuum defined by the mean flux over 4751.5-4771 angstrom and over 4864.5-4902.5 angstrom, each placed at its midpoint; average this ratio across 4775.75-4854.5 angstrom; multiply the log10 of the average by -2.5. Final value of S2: 0.11 mag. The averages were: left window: 11.1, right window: 12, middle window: 10.4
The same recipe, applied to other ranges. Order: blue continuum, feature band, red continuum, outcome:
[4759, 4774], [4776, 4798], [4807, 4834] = 0.041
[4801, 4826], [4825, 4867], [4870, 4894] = -0.085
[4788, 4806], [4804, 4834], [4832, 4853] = 0.025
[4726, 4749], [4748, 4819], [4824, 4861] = 0.126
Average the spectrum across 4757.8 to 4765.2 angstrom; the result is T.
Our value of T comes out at 11.5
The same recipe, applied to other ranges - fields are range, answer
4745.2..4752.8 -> 10.6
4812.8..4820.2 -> 9.26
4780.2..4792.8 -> 10.5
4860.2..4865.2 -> 12.5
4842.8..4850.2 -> 10.5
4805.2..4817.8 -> 8.4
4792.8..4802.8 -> 9.42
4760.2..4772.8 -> 10.9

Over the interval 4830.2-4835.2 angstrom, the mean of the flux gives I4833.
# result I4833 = 11.2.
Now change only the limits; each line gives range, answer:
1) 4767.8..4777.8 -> 9.94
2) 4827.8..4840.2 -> 11.7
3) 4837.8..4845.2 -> 12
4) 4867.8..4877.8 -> 12.8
